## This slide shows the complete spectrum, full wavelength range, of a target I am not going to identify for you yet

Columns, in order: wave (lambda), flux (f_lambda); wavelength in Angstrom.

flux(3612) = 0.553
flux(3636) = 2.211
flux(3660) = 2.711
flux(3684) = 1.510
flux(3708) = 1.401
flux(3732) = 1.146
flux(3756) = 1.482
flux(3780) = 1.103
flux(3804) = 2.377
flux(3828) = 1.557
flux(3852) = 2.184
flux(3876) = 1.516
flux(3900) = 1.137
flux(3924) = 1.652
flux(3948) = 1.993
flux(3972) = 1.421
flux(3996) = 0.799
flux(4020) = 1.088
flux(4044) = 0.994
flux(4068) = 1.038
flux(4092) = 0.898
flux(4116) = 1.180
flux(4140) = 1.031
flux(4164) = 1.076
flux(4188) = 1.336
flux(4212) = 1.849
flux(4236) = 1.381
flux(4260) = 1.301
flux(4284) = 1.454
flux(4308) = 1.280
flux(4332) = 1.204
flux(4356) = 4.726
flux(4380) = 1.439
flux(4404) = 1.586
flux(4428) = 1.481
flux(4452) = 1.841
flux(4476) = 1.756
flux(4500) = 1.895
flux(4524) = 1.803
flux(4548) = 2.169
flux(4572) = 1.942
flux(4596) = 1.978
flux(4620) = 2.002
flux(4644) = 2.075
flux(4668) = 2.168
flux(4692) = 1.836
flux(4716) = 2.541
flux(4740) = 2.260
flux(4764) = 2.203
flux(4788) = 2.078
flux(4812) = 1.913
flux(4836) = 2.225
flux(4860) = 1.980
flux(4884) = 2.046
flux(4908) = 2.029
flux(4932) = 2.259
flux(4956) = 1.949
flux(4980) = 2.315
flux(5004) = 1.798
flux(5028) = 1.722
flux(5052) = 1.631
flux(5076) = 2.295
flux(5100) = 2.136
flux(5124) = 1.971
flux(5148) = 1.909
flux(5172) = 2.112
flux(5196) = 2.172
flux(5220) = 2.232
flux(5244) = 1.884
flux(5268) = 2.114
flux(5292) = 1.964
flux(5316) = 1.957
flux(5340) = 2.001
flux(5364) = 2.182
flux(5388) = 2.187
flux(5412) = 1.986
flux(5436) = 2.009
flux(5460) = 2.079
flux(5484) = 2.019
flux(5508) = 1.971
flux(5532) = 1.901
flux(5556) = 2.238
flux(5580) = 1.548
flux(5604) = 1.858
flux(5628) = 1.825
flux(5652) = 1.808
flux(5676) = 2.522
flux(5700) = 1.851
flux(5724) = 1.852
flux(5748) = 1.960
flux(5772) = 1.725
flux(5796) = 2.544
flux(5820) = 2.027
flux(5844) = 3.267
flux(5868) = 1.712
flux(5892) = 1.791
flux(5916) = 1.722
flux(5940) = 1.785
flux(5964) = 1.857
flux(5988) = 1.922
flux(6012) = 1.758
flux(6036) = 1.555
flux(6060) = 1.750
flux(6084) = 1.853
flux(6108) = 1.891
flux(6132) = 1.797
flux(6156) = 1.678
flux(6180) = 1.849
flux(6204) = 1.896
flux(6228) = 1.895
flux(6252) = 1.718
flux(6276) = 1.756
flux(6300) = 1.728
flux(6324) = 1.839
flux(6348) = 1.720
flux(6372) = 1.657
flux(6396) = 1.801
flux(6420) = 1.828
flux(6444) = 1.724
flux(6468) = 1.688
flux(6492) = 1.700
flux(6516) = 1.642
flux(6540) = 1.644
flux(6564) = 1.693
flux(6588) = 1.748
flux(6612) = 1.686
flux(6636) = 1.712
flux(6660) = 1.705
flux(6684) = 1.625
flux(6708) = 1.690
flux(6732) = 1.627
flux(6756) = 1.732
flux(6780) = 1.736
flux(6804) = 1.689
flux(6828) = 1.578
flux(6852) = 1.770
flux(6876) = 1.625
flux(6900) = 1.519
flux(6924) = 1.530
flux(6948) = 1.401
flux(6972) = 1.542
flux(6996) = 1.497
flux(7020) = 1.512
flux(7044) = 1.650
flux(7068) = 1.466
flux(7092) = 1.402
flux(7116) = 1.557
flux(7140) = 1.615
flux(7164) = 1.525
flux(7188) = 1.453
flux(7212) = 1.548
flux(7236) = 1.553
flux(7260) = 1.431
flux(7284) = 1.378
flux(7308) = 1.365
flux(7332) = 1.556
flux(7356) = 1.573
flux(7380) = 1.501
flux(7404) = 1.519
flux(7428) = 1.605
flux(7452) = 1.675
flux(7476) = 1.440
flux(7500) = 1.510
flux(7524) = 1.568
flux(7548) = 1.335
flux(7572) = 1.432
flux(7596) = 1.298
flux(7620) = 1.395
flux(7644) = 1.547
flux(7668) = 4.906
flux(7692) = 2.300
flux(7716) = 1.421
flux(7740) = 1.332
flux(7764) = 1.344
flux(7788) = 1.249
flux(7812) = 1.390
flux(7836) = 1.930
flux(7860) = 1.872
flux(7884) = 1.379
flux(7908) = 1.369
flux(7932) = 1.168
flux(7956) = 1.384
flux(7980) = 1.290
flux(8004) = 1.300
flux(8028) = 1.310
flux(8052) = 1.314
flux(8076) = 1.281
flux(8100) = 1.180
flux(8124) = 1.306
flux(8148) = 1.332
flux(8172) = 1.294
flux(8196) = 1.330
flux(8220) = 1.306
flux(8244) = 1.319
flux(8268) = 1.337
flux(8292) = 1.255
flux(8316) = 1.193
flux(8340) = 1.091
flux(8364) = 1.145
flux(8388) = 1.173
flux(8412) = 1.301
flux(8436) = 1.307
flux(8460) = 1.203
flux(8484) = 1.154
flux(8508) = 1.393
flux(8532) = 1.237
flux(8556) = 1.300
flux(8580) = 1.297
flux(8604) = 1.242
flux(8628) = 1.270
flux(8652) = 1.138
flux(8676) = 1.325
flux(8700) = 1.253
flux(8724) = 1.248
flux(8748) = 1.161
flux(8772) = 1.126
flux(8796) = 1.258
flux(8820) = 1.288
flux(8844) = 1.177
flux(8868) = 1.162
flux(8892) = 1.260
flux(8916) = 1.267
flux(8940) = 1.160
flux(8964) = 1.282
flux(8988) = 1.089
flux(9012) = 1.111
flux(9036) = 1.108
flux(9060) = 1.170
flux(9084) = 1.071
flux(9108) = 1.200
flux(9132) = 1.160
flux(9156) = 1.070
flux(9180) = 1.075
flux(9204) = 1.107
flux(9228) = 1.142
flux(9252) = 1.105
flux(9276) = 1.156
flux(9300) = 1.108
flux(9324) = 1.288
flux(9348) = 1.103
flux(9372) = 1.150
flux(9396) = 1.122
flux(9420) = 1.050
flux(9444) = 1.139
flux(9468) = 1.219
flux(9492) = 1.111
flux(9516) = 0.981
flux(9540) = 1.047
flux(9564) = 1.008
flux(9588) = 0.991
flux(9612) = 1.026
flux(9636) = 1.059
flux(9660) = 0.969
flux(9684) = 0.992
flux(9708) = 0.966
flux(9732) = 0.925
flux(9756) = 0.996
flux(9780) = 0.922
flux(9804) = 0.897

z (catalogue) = 0.17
